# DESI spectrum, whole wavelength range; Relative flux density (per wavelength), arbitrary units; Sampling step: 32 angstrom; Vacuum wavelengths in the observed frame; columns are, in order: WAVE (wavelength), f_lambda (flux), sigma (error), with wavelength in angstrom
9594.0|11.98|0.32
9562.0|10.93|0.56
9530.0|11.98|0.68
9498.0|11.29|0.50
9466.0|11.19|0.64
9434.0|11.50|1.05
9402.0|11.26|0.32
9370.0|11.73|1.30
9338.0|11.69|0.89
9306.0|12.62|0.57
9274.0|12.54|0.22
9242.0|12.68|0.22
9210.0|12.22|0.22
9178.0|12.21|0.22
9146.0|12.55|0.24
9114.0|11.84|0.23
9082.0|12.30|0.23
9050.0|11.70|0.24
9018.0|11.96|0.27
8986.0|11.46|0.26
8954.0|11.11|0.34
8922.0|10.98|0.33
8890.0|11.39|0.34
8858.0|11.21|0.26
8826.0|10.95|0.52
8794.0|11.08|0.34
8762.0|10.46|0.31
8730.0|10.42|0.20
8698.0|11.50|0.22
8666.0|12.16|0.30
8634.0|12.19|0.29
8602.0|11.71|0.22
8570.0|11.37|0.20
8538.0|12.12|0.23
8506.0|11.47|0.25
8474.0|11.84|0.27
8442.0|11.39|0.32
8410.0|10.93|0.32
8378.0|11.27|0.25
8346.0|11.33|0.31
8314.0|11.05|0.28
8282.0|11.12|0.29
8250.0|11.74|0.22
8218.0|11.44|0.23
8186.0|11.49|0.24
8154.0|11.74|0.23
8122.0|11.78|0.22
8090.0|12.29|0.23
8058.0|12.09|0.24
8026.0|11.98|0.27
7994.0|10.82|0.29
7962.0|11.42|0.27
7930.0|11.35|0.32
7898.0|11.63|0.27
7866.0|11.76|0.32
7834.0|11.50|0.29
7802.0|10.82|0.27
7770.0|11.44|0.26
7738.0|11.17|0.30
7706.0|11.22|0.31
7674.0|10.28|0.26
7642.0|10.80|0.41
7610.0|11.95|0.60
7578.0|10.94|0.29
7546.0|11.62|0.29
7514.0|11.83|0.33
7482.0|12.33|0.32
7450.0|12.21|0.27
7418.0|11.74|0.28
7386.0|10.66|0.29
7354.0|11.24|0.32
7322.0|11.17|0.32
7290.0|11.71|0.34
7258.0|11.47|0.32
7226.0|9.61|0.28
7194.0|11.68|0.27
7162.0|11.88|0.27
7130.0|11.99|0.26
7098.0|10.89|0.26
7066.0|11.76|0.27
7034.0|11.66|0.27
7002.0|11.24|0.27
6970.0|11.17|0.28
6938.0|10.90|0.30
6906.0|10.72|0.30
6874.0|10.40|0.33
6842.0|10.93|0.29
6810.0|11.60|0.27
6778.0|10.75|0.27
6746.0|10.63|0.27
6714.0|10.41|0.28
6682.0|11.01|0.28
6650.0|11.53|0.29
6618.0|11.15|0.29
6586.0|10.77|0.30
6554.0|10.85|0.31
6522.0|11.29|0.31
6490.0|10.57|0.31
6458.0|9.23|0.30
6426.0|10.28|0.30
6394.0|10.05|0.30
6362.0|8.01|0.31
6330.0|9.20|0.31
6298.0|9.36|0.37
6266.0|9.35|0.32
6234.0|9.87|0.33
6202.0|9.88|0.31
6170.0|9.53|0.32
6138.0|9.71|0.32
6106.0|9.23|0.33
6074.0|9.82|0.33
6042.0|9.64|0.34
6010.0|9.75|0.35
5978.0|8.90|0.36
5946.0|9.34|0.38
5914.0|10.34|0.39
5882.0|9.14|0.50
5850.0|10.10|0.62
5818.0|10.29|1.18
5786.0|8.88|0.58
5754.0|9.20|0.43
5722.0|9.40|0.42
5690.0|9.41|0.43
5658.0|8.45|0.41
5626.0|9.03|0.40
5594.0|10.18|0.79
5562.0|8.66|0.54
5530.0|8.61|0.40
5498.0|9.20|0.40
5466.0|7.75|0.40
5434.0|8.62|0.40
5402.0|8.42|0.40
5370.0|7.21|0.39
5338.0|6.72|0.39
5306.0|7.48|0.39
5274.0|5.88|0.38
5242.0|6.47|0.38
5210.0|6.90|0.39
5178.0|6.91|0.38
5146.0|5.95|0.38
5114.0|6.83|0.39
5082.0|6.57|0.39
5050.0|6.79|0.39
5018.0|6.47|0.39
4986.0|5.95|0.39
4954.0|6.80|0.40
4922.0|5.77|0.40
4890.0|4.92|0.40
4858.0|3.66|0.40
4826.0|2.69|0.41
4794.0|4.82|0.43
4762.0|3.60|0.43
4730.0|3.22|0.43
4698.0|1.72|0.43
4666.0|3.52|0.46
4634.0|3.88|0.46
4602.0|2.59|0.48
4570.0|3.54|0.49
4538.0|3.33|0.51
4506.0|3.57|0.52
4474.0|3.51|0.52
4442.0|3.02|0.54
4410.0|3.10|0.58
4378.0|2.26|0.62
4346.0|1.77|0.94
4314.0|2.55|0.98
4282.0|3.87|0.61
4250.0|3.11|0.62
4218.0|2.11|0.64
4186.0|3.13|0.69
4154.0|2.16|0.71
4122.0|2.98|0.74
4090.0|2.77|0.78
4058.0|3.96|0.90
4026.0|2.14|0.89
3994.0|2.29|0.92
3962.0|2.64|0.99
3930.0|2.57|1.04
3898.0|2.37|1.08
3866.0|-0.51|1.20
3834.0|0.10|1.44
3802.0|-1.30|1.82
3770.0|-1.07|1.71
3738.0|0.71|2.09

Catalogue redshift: 0.23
